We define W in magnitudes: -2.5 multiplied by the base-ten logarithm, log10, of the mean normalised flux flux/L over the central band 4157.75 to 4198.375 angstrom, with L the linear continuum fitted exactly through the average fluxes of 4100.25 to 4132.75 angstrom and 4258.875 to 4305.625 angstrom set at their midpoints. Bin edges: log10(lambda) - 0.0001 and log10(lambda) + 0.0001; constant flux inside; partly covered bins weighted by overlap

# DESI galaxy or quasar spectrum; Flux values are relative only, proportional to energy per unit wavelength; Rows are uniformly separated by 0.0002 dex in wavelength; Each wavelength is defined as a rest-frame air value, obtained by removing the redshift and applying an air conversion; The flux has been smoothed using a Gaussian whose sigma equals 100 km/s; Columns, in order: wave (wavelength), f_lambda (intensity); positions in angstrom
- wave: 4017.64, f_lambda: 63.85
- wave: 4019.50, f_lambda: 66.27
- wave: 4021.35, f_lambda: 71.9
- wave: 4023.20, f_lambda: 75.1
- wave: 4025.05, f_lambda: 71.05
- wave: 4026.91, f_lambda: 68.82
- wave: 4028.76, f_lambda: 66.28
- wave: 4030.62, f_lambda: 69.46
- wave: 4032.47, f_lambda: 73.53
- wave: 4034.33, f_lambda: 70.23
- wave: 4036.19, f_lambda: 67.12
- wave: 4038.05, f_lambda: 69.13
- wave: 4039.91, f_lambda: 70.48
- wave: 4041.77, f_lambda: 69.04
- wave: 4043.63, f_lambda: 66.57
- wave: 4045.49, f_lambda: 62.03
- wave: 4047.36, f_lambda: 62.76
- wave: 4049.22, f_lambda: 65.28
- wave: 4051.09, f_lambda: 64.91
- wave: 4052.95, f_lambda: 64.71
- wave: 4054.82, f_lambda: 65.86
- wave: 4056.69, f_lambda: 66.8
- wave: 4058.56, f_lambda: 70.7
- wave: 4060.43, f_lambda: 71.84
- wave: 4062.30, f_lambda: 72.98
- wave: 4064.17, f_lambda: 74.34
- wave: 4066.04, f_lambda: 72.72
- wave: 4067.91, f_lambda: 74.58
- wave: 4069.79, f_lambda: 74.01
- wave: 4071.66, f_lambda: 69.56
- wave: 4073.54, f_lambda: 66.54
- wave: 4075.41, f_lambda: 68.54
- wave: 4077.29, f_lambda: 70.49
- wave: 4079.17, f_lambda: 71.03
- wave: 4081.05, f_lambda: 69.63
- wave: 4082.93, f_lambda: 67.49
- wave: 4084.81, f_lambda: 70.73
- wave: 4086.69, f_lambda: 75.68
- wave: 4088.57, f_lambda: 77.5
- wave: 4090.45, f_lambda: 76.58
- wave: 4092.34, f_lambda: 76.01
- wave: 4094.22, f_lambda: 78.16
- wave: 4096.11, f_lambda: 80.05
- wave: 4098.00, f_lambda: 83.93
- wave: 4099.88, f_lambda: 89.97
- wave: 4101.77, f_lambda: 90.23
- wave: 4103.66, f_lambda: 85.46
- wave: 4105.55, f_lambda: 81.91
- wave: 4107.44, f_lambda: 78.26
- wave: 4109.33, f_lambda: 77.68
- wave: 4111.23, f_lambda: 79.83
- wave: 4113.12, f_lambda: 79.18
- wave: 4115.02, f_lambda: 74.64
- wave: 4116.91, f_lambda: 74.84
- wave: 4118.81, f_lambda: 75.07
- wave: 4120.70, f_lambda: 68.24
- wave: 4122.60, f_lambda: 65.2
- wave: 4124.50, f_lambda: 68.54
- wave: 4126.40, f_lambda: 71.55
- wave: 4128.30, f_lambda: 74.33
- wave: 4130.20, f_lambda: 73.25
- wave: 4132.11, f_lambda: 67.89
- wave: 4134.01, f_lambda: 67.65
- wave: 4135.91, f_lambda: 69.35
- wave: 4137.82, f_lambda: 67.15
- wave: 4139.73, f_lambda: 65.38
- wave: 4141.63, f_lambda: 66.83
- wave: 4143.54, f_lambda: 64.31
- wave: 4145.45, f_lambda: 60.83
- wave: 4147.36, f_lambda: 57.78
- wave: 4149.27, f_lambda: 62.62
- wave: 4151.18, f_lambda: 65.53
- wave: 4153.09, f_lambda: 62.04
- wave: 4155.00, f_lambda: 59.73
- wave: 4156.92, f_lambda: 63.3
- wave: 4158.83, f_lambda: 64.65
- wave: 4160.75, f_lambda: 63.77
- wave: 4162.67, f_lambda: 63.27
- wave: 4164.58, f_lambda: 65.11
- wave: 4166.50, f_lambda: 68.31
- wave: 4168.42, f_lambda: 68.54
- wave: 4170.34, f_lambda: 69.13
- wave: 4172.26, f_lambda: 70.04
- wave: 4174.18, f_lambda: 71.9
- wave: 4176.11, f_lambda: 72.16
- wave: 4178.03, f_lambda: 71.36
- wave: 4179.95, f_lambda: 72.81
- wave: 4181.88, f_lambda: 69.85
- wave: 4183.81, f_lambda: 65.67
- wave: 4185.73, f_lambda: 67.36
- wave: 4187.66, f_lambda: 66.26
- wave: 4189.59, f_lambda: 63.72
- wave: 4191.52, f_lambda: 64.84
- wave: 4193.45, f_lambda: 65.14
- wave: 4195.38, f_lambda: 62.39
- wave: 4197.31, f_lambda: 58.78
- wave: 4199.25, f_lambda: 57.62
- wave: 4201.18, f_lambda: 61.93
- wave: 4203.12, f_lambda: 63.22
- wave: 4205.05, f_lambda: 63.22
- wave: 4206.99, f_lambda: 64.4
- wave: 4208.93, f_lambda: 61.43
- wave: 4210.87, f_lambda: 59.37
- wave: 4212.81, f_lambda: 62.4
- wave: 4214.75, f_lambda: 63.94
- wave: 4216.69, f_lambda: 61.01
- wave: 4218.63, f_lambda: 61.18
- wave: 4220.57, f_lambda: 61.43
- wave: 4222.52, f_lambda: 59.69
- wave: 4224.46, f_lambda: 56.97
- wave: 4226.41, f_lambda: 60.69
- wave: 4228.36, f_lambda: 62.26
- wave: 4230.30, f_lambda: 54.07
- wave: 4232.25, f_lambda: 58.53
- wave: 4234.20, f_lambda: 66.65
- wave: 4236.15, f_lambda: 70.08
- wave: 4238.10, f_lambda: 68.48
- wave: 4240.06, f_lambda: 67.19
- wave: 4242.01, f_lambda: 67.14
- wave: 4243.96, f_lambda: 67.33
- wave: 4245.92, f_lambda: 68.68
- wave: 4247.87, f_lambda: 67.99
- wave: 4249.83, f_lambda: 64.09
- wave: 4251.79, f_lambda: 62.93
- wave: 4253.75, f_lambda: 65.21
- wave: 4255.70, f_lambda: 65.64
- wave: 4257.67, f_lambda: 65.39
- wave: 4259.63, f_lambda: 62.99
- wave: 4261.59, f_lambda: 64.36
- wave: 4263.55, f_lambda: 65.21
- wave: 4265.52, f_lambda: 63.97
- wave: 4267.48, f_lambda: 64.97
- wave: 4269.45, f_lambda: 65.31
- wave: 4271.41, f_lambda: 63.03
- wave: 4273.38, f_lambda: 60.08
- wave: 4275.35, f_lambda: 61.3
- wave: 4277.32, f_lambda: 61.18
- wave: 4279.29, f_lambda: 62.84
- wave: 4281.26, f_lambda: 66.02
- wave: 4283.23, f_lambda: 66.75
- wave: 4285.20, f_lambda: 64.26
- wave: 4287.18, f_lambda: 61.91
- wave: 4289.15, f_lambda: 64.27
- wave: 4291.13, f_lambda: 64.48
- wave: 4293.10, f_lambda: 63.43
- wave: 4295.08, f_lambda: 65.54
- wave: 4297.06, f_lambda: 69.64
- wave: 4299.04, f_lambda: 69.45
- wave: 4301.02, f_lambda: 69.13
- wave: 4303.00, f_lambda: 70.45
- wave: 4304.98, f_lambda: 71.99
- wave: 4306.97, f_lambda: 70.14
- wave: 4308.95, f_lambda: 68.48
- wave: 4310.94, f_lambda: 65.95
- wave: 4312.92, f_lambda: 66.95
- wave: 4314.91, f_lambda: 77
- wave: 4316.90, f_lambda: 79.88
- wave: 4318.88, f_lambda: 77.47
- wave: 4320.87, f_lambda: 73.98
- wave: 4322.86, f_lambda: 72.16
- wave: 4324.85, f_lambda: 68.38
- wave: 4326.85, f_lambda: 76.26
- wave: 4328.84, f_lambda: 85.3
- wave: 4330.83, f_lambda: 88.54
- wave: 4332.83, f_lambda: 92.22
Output 0.08 mag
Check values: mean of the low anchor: 76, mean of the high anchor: 65.1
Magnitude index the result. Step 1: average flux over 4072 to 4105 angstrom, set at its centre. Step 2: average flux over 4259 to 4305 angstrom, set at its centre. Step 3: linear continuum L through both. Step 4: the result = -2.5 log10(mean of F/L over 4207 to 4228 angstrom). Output 0.13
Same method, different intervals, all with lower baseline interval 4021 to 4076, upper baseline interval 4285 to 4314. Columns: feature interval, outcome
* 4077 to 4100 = -0.10 mag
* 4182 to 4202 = 0.07 mag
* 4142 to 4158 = 0.10 mag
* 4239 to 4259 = 0.02 mag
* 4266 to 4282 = 0.07 mag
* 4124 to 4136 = -0.03 mag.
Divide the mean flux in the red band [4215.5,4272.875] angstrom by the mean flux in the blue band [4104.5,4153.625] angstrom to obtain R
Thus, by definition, 0.91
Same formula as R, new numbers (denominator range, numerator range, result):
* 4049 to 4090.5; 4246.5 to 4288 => 0.91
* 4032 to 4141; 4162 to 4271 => 0.89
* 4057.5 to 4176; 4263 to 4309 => 0.92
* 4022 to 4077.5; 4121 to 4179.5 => 0.97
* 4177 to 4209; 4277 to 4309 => 1.03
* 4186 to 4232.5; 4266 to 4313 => 1.07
